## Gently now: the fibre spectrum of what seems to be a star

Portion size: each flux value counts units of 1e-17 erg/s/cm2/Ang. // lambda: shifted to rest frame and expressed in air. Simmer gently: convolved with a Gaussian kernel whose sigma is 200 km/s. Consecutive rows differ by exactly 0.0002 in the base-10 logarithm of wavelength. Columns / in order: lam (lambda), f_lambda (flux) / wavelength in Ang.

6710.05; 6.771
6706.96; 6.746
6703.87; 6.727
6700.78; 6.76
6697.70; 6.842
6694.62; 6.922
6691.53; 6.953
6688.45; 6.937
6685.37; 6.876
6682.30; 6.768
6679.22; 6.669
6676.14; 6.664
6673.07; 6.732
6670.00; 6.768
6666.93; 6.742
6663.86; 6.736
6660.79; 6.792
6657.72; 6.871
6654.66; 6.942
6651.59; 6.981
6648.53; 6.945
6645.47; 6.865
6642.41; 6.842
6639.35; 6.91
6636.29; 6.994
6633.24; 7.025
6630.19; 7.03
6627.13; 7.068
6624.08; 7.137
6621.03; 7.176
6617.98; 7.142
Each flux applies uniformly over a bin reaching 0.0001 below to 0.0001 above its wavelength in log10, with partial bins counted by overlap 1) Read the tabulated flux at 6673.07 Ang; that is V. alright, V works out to 6.732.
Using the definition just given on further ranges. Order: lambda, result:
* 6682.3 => 6.768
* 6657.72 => 6.871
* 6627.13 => 7.068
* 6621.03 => 7.176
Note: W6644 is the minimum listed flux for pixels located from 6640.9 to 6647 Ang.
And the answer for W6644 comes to 6.842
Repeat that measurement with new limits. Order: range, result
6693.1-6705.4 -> 6.727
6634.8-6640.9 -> 6.91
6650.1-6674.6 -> 6.732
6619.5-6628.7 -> 7.068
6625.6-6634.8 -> 7.025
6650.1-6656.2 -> 6.942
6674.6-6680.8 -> 6.664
